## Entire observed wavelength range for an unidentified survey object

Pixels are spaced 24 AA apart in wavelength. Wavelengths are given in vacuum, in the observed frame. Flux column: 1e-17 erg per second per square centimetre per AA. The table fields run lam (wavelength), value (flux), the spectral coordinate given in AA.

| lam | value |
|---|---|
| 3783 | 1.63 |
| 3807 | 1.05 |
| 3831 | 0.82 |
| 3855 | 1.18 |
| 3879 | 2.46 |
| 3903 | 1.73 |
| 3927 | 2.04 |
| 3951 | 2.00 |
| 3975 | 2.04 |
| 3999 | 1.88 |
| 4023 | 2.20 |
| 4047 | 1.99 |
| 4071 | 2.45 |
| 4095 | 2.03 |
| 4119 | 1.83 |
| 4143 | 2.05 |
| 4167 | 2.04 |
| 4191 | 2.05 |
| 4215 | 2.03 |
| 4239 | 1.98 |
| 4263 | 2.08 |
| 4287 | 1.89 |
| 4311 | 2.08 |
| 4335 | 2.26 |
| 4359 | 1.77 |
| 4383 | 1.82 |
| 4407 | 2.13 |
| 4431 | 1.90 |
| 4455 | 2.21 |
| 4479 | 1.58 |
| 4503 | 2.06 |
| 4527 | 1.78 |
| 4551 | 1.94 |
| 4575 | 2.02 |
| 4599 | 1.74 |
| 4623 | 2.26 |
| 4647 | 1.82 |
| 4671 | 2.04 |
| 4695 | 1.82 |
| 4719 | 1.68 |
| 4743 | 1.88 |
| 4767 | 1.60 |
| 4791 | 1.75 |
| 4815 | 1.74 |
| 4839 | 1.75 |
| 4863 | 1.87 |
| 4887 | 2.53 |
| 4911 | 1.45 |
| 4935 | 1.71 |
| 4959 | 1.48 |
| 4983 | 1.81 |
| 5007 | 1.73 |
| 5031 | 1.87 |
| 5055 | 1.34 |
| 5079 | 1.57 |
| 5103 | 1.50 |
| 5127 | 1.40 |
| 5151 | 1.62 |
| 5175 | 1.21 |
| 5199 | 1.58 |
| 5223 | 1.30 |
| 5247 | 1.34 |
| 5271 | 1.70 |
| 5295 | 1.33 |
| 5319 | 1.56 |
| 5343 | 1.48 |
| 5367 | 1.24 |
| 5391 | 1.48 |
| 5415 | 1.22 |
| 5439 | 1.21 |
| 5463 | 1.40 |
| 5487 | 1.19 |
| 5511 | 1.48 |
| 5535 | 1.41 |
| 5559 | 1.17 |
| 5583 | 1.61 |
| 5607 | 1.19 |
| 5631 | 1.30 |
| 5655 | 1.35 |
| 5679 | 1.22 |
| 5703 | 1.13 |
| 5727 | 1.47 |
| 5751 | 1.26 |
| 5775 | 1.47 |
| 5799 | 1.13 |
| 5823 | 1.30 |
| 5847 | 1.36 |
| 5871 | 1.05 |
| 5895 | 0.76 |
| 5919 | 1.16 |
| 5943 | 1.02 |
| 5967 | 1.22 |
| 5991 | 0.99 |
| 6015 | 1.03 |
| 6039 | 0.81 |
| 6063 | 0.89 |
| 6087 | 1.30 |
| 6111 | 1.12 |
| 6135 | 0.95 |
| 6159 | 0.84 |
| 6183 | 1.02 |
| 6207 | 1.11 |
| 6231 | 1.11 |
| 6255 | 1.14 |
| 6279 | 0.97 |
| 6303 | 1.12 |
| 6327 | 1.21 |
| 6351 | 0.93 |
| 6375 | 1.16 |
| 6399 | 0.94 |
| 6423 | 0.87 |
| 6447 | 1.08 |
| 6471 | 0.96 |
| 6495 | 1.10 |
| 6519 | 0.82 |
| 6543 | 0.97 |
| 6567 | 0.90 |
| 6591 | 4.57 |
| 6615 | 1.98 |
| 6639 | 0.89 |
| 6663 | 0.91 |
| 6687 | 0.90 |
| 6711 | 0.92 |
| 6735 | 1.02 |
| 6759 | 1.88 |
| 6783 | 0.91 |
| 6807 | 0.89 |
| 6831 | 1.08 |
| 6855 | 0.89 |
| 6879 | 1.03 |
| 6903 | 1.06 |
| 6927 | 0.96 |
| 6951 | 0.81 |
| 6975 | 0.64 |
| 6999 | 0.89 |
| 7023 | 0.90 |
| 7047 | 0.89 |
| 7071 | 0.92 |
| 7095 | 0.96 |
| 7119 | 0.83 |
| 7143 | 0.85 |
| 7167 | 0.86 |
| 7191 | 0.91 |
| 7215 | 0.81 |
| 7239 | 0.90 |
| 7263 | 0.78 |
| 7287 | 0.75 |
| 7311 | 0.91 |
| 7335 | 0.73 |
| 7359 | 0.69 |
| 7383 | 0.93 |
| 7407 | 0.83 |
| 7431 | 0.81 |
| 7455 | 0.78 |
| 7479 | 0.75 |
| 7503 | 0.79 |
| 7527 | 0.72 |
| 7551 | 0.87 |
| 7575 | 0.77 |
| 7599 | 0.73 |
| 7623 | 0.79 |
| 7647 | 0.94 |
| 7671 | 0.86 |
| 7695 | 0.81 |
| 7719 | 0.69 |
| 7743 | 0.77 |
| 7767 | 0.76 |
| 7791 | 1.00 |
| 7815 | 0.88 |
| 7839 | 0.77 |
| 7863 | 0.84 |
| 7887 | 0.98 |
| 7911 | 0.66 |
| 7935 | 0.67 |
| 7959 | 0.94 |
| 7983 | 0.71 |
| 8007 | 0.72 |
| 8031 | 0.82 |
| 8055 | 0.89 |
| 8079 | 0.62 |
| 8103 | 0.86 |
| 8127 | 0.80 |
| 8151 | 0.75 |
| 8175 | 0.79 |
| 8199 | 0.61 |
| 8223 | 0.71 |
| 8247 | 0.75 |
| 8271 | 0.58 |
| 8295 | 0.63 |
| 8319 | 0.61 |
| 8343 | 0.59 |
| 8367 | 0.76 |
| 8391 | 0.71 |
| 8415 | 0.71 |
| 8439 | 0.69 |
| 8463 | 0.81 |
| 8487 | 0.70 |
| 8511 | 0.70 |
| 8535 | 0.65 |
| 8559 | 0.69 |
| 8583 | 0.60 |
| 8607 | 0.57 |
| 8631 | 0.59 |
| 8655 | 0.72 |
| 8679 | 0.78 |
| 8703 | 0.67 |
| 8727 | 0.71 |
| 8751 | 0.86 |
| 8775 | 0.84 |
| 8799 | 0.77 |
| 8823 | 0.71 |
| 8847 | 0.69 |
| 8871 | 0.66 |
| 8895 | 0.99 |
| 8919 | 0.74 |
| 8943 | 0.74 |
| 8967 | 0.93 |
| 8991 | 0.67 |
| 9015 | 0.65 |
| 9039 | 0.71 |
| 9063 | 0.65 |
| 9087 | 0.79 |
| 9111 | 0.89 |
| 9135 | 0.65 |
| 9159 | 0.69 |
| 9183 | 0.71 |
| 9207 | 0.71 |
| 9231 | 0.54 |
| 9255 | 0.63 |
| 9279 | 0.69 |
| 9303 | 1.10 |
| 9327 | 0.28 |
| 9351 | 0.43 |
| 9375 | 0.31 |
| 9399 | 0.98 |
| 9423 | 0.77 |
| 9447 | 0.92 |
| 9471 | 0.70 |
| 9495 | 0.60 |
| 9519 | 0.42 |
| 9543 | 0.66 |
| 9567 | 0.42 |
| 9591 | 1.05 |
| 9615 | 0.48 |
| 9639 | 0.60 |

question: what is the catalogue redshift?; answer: 0.01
